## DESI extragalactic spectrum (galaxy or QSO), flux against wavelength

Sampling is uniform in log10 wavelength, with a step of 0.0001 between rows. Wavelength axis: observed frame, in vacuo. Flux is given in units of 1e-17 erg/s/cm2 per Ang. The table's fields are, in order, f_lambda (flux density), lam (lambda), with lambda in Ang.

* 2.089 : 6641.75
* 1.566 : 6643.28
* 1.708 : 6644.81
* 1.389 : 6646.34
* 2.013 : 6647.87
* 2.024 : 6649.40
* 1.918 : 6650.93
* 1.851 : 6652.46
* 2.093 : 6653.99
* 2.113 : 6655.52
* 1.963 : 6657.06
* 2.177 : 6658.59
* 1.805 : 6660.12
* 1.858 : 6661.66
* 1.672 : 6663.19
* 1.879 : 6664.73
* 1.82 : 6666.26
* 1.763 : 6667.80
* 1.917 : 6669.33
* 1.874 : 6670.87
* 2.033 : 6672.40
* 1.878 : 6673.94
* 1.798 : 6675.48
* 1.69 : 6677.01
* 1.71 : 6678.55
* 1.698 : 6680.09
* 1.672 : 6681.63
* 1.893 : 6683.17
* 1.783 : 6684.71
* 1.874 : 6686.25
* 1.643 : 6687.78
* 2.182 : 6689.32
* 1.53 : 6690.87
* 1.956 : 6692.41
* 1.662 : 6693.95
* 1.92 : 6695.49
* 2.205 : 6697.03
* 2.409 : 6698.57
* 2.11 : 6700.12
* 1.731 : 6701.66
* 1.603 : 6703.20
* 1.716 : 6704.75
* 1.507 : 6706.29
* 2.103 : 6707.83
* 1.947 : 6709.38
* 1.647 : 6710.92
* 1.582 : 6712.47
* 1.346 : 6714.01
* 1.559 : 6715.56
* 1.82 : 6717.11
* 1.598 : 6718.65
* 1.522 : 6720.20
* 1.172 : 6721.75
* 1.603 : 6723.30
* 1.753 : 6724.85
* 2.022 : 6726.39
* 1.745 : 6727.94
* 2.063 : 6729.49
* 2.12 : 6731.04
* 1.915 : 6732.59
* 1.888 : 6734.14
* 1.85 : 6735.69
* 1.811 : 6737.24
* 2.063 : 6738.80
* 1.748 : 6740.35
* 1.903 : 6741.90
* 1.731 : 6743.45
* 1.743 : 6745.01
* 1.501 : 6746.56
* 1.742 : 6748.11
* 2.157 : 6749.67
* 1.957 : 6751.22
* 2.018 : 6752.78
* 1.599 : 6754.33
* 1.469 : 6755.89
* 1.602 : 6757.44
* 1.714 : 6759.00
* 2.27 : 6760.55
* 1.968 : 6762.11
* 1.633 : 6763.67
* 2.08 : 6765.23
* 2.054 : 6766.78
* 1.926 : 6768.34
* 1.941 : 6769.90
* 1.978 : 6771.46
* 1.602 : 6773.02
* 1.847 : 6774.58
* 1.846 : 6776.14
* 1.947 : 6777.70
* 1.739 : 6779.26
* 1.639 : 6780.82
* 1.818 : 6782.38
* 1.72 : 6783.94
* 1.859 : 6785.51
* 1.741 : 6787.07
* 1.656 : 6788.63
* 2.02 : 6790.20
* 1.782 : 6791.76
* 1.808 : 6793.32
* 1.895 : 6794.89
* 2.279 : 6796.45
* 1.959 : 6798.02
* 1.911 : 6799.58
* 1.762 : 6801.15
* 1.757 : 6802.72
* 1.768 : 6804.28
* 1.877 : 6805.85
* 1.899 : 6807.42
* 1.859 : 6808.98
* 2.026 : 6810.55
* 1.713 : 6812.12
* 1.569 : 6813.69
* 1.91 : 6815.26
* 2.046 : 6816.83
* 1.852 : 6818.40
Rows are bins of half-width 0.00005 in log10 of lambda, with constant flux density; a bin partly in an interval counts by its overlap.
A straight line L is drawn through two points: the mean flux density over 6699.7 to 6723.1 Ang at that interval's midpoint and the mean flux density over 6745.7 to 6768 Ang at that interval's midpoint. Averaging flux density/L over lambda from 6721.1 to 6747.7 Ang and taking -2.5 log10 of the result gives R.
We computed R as -0.03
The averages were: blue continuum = 1.66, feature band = 1.8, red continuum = 1.84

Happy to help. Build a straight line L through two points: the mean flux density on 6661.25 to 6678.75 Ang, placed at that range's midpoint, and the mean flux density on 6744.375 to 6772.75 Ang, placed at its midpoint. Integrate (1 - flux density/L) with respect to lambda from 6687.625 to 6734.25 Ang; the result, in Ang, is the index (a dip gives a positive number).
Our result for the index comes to 1.1 Ang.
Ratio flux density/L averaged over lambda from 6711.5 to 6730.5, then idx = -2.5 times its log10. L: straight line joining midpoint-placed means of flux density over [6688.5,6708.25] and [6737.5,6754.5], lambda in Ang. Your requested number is 0.13 mag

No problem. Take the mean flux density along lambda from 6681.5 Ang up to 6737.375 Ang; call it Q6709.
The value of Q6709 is 1.8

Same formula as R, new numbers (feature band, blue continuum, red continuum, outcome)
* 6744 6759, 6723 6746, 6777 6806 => 0.06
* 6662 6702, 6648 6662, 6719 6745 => 0.03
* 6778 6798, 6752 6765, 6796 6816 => 0.00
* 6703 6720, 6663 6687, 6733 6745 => 0.10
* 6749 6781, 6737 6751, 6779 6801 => -0.01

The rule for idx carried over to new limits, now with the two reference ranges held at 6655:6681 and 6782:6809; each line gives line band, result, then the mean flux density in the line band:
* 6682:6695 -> 0.03 mag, 1.81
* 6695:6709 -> -0.04 mag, 1.92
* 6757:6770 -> -0.04 mag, 1.92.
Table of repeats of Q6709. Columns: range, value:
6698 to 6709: 1.87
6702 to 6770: 1.79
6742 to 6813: 1.84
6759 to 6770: 1.97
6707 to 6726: 1.65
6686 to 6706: 1.88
